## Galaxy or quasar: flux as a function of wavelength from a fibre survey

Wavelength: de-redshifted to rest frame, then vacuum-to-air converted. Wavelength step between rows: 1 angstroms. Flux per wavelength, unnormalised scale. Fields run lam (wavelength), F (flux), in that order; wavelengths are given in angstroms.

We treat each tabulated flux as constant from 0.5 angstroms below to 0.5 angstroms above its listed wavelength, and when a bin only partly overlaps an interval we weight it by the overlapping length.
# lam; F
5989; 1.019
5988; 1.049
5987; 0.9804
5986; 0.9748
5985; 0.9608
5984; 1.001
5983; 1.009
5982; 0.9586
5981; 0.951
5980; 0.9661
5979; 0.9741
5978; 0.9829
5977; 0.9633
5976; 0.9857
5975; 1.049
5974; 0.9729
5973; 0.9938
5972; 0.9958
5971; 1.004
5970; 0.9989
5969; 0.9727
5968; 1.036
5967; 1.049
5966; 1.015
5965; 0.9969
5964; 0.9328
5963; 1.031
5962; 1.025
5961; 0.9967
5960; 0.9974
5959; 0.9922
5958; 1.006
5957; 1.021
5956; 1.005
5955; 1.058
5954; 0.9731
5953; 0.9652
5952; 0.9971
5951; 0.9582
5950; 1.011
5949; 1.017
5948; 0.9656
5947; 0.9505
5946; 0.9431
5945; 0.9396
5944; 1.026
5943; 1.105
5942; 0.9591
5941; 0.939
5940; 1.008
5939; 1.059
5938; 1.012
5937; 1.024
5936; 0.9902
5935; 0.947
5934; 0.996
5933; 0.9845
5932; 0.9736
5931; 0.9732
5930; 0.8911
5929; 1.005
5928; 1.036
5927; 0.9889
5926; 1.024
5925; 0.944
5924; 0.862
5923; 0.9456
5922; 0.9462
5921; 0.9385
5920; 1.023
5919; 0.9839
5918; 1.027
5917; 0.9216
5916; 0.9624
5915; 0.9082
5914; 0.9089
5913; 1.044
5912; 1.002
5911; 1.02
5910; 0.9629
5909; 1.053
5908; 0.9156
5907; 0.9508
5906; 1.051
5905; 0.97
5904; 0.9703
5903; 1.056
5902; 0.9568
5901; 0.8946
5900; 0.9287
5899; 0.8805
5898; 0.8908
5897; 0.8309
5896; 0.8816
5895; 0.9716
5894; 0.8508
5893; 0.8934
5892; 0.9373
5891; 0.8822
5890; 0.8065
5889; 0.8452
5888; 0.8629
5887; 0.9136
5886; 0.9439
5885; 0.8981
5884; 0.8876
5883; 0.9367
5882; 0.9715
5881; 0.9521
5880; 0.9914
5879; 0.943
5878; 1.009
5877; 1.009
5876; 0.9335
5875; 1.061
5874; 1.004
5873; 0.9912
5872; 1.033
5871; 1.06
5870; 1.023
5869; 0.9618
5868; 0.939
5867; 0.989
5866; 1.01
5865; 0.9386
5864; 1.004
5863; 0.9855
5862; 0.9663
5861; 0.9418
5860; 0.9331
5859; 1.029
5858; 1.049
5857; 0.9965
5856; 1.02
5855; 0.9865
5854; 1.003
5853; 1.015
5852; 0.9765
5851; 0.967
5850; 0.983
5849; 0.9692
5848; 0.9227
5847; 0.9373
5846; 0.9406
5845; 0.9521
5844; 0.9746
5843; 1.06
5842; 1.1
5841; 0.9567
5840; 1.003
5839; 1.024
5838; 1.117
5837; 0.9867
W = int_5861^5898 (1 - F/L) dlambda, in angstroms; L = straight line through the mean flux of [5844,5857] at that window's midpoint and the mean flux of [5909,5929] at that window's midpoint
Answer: 1.0 angstroms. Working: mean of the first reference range 0.974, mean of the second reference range 0.974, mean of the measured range 0.947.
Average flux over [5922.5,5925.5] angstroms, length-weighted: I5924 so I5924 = 0.917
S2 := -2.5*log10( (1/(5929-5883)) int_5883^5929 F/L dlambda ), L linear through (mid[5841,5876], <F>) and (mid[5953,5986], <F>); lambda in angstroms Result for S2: 0.06 mag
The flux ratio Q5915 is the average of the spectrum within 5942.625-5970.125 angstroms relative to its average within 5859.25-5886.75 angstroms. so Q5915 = 1.02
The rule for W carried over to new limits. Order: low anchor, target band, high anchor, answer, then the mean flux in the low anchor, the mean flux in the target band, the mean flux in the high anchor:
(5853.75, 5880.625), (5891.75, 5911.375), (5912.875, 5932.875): 0.65 angstroms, 0.993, 0.943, 0.964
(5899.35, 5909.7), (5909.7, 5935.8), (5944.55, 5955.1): 0.12 angstroms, 0.973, 0.97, 0.977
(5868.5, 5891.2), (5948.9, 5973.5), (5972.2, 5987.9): -0.60 angstroms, 0.954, 1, 0.984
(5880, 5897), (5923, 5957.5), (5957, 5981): -0.83 angstroms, 0.903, 0.986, 0.997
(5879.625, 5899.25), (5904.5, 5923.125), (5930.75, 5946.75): -0.59 angstroms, 0.901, 0.976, 0.992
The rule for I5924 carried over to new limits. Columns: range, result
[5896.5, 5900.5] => 0.883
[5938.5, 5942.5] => 0.991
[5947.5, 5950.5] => 0.998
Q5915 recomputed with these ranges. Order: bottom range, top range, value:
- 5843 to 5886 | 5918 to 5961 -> 1.01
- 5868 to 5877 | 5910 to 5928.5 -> 0.97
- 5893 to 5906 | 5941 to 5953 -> 1.06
